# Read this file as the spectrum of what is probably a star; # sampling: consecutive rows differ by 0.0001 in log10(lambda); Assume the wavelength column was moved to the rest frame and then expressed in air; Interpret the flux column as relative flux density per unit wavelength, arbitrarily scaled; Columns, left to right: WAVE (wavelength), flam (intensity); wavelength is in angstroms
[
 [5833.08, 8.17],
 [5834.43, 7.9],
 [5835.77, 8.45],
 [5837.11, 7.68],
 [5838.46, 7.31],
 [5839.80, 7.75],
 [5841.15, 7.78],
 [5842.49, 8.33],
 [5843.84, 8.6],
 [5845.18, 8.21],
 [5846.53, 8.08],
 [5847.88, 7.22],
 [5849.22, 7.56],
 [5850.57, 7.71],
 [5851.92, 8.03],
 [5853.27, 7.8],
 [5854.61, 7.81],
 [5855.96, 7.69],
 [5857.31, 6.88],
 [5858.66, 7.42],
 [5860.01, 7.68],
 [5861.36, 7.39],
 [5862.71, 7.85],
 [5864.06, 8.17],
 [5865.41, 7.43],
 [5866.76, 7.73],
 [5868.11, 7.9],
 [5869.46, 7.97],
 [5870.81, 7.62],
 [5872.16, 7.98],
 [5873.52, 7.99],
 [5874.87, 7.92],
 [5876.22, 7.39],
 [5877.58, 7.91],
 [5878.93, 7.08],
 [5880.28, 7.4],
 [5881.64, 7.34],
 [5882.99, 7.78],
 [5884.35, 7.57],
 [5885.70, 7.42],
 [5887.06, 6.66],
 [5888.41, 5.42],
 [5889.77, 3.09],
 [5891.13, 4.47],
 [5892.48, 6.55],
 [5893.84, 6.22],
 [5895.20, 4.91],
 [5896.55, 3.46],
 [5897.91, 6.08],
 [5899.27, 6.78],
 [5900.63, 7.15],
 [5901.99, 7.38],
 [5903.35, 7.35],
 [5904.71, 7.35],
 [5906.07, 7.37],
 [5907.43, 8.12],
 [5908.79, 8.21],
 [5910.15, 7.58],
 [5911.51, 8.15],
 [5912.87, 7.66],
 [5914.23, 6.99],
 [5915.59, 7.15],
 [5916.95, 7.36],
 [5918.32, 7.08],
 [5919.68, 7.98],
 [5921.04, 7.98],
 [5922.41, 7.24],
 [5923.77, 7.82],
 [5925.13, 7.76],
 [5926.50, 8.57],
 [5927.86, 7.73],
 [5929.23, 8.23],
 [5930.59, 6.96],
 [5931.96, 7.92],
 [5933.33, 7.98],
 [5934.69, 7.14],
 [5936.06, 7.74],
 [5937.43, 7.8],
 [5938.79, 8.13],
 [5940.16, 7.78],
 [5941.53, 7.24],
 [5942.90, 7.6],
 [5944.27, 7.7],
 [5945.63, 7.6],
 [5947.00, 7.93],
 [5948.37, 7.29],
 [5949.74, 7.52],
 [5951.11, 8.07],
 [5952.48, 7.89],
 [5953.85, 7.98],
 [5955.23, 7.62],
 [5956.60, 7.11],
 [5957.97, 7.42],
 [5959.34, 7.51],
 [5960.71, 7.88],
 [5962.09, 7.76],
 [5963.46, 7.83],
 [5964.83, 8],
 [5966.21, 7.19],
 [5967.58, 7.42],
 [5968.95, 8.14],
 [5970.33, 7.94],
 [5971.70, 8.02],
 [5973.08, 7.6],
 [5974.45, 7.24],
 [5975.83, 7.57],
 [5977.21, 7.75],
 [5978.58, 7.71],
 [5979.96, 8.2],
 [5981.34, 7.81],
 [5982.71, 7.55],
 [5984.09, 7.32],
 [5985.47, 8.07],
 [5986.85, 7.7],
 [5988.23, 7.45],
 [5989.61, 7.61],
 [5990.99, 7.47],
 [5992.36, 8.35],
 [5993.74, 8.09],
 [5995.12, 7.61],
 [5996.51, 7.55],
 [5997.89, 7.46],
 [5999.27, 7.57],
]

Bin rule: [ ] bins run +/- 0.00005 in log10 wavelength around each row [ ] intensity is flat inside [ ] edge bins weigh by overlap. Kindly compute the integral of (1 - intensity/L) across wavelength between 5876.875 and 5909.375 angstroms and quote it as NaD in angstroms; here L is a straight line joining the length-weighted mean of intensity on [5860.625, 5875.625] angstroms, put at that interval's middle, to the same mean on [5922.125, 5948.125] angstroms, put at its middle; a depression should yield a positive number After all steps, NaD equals 4.8 angstroms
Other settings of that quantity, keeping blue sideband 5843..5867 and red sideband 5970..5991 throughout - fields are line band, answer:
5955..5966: 0.1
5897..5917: 1.0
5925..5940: -0.2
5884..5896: 3.1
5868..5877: -0.1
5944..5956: 0.0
